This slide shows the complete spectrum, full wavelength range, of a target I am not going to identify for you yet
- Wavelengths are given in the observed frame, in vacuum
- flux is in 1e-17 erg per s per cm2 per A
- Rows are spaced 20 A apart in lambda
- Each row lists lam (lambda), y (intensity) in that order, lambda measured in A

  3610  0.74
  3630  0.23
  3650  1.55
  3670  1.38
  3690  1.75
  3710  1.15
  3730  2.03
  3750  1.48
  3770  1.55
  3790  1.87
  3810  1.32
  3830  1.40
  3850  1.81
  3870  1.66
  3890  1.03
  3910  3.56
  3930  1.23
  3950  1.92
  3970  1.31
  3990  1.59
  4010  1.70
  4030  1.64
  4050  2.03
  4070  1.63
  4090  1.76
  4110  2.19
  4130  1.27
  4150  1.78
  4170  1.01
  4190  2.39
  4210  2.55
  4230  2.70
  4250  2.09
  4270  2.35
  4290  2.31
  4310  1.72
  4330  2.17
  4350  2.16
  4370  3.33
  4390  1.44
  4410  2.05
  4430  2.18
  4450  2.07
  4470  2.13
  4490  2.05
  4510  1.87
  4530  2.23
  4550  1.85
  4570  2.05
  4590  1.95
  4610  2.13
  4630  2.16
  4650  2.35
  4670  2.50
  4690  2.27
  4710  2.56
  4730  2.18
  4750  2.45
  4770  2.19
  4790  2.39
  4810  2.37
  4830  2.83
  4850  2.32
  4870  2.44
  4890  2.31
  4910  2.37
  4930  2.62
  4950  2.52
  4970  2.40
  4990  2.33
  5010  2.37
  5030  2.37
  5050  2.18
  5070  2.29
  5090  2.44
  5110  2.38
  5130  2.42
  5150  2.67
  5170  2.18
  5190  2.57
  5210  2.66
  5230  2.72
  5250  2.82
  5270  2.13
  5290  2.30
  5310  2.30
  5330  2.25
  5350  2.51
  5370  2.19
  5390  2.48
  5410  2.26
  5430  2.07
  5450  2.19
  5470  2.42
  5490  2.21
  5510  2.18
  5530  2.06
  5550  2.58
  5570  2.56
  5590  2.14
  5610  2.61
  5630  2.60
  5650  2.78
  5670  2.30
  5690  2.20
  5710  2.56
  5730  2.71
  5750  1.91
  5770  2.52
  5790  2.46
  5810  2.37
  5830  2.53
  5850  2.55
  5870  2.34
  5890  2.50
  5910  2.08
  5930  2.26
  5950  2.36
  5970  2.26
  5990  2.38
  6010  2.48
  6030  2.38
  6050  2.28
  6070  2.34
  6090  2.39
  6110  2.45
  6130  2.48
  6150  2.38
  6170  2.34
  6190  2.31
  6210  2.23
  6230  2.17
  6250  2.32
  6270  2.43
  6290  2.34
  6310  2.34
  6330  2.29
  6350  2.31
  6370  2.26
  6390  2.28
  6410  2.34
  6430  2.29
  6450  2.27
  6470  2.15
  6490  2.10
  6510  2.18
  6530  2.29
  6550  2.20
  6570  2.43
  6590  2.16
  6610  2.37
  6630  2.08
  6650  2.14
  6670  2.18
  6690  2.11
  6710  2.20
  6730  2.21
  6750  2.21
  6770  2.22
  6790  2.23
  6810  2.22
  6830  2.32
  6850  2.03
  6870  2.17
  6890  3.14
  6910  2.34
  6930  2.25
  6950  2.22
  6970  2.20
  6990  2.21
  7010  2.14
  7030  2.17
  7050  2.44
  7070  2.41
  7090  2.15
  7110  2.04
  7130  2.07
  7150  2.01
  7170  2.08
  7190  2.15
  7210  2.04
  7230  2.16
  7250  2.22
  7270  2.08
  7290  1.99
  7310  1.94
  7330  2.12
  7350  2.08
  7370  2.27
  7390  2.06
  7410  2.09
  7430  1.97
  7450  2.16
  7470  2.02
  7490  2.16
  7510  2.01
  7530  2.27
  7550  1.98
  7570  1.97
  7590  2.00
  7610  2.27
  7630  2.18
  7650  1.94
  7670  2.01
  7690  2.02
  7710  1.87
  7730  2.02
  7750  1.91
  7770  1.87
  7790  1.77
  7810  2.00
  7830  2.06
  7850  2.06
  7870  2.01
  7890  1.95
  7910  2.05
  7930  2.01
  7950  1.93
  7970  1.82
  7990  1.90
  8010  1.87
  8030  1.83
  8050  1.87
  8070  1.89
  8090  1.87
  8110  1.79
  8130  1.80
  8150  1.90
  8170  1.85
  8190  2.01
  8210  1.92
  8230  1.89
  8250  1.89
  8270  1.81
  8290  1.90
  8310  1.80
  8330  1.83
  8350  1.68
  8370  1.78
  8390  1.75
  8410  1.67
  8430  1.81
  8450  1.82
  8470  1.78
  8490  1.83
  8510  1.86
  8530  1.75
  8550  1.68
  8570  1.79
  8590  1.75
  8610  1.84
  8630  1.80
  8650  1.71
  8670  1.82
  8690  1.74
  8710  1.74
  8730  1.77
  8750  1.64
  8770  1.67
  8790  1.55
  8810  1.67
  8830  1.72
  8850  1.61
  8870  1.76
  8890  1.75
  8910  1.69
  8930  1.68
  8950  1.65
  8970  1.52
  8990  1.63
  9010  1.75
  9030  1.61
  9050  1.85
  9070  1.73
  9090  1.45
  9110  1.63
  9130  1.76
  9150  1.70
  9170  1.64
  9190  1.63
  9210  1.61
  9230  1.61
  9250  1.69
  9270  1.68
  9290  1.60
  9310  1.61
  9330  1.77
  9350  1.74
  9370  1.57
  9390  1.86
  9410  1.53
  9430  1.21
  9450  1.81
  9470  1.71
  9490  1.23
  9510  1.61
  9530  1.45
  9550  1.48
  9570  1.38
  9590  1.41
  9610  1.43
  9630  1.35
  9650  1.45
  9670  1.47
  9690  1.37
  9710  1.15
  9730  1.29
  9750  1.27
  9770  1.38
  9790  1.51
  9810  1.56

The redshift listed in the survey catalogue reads 0.05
